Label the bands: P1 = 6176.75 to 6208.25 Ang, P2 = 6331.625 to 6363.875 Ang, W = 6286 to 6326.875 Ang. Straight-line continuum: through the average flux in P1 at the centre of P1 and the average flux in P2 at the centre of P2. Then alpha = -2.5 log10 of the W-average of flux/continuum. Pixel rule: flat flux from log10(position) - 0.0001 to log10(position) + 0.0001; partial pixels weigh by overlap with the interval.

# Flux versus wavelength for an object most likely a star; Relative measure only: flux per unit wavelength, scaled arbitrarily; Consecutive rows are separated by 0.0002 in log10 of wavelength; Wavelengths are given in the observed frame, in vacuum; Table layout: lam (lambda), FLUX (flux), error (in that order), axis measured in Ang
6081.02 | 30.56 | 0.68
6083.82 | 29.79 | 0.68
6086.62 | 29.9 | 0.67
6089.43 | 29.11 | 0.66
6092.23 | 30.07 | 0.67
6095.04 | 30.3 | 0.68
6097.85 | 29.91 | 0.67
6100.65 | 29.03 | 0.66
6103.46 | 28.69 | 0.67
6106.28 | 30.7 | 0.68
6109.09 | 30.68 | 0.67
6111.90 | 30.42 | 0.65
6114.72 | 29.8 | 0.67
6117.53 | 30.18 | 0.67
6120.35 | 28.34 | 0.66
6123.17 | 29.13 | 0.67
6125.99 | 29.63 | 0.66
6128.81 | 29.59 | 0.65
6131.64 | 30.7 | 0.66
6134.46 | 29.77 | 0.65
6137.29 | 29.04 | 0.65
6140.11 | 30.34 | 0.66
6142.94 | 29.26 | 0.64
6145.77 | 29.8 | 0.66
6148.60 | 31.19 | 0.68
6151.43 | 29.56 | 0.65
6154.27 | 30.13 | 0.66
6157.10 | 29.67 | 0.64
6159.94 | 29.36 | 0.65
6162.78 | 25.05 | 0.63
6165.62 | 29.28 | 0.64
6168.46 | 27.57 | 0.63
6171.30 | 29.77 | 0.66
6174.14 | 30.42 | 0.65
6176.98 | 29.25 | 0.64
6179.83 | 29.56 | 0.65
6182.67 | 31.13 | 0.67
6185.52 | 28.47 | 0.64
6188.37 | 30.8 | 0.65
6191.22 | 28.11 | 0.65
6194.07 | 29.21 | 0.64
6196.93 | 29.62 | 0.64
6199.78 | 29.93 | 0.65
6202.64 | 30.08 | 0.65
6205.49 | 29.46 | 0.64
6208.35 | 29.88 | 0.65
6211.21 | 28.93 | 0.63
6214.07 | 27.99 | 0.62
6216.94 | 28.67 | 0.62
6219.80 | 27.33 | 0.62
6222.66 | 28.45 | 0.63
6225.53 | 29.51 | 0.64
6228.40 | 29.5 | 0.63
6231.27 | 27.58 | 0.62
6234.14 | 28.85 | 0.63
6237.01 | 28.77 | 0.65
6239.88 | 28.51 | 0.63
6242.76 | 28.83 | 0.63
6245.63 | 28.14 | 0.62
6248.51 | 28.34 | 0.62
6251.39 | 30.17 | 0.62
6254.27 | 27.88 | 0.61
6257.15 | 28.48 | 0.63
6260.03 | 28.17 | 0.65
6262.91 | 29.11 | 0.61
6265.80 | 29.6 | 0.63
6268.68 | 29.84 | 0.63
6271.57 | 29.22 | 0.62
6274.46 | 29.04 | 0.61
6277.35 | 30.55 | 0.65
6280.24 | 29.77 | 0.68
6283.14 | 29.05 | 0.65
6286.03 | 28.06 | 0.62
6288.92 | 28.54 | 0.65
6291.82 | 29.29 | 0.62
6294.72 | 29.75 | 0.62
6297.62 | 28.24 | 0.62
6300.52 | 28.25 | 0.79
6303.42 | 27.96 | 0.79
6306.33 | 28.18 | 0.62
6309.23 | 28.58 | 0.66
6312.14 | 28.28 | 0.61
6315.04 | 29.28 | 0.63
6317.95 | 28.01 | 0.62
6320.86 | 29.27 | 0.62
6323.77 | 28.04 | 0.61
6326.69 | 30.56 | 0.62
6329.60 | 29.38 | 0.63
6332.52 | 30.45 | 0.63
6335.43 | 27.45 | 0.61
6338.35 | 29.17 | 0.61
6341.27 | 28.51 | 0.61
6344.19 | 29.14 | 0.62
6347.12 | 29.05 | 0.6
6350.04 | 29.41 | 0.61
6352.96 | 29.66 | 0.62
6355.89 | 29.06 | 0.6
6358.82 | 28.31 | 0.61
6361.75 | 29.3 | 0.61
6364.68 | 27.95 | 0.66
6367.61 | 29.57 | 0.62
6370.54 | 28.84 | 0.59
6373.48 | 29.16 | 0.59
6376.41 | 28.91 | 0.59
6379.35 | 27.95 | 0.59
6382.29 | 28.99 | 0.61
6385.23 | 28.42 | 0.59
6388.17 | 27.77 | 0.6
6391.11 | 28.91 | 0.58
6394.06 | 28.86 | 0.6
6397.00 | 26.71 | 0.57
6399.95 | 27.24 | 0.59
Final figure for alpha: 0.019 mag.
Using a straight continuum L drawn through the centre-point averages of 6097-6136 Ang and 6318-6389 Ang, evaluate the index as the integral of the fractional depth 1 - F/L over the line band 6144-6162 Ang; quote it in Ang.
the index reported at -0.1 Ang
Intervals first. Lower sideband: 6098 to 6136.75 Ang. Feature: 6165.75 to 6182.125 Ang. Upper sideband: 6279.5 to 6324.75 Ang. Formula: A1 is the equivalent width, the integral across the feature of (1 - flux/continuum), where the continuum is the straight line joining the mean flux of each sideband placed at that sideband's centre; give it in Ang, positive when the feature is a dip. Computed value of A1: 0.0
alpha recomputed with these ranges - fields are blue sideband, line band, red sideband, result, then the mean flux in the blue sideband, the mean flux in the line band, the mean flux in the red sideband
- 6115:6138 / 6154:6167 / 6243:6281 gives 0.03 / 29.6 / 28.6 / 29.1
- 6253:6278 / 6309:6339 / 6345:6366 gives 0.00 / 29.1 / 29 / 29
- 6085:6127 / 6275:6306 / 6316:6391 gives 0.01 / 29.7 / 28.9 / 28.9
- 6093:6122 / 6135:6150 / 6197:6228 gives -0.01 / 29.8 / 29.9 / 29.1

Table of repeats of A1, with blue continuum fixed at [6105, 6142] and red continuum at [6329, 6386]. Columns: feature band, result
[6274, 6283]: -0.16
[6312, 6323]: 0.14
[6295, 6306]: 0.32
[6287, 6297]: 0.05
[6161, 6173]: 0.68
